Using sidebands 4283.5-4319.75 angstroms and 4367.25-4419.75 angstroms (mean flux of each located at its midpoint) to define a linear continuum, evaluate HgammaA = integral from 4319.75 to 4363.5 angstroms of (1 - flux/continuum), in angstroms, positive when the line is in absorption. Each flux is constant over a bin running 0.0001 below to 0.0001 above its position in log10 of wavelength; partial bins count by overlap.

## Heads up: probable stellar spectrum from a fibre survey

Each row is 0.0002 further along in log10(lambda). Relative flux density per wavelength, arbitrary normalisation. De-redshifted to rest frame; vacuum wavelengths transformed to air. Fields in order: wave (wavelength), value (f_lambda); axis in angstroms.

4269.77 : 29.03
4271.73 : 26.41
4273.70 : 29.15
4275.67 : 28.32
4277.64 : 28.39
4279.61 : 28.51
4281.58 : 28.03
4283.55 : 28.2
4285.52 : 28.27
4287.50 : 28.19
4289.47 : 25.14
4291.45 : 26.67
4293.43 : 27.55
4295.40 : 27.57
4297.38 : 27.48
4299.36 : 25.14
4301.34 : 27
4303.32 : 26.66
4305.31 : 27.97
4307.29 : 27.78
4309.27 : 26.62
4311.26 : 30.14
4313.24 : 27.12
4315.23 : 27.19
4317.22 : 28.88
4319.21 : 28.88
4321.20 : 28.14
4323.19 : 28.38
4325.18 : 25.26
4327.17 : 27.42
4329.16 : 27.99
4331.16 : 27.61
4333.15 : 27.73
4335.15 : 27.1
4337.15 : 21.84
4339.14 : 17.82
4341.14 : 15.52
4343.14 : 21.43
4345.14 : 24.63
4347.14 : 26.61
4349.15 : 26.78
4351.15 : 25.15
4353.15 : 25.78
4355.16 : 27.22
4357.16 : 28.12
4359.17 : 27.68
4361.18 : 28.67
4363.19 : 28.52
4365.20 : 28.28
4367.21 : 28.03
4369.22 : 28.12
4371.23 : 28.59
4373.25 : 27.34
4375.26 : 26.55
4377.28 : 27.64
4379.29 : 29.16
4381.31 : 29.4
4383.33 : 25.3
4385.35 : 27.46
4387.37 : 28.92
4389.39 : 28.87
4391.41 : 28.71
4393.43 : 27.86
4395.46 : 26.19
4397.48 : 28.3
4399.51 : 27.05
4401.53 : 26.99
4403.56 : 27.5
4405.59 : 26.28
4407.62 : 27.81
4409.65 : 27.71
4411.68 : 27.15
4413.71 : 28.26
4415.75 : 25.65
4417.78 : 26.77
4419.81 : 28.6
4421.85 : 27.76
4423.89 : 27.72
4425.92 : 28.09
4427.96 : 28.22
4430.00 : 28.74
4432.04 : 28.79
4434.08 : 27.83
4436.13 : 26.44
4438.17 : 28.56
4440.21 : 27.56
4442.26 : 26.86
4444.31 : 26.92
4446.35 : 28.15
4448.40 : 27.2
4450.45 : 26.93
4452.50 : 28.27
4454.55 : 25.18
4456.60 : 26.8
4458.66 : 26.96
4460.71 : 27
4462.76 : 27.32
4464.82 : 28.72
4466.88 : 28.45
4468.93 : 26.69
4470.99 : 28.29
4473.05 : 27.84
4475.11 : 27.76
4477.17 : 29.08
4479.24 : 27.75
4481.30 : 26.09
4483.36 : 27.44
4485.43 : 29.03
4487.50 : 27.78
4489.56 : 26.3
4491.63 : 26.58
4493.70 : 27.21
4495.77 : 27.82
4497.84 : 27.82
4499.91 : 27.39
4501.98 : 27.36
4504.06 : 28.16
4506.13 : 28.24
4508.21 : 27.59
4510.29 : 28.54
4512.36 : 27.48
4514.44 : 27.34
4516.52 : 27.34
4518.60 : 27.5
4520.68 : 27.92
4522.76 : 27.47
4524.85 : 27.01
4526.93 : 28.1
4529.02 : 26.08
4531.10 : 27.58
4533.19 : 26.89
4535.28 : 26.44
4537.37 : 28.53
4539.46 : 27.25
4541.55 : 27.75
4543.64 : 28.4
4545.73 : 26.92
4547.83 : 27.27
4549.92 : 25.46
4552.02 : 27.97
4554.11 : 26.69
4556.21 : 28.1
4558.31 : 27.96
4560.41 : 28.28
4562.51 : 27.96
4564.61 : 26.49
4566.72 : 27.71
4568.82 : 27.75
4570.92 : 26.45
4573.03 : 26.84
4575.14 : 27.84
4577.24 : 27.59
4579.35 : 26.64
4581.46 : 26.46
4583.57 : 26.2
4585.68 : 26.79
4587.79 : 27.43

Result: 2.92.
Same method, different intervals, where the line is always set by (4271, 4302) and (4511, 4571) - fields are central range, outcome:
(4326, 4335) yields 0.0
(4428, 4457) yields 0.0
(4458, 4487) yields -0.3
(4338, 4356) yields 2.7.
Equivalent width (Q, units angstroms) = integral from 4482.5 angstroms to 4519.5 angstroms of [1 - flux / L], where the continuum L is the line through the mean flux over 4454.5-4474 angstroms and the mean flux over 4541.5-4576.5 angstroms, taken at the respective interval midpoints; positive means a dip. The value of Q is -0.3 angstroms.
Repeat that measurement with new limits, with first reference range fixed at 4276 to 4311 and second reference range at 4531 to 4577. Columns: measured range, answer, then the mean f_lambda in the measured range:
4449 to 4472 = 0.1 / 27.3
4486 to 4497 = 0.1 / 27.2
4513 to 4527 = 0.0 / 27.5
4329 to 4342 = 1.9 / 23.5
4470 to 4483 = -0.2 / 27.8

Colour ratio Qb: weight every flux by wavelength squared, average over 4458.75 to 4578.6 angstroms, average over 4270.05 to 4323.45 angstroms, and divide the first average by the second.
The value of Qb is 1.1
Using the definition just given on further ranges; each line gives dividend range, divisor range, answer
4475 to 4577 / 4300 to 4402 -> 1.10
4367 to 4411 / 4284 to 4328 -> 1.05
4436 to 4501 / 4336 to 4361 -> 1.20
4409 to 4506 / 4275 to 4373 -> 1.09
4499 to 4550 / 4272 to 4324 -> 1.10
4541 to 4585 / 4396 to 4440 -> 1.05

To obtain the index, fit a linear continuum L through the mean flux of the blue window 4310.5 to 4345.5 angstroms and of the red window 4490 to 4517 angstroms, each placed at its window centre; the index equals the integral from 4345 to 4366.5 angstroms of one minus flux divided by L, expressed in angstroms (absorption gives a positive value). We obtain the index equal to -0.9 angstroms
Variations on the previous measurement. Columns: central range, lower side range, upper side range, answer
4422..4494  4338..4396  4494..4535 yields -1.1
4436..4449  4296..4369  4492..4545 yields -0.2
